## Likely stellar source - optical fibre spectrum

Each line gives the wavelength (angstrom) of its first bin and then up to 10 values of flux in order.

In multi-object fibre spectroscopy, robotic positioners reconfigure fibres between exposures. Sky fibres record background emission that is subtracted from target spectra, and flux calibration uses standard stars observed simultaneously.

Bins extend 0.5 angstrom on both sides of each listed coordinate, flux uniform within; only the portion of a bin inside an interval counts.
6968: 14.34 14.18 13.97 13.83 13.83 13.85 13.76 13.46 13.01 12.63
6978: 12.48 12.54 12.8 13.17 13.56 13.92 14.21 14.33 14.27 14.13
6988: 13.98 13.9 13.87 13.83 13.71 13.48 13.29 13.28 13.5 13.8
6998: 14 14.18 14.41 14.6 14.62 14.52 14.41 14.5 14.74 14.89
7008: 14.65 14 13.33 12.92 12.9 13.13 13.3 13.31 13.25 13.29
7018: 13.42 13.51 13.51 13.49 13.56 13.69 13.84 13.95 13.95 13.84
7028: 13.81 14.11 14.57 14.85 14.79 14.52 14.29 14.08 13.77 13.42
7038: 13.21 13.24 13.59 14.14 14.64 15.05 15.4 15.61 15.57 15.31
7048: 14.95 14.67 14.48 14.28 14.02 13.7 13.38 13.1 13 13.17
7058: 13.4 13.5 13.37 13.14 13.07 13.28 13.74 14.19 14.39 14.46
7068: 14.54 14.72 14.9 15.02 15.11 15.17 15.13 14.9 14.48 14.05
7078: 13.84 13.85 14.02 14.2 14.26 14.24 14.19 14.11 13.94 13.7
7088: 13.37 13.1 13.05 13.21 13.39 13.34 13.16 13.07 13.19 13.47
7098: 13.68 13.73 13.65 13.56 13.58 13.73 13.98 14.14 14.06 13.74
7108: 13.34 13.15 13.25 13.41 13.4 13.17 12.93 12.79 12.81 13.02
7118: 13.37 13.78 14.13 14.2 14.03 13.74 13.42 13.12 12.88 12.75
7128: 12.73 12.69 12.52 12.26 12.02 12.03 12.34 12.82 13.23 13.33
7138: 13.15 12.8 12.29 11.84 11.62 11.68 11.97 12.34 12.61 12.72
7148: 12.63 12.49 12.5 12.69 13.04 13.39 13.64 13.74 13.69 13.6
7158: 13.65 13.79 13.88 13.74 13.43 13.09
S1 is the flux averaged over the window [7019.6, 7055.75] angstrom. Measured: 14.2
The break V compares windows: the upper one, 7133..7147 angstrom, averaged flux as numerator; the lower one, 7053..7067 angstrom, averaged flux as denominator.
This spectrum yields 0.92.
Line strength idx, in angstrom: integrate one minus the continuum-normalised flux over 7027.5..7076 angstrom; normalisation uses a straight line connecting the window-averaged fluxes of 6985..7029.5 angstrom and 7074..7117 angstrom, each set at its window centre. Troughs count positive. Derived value -1.7 angstrom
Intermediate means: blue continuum 13.8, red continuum 13.6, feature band 14.2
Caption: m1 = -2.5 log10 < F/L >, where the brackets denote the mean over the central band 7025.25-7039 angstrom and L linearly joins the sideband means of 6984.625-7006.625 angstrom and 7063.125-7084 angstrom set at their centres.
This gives 0.01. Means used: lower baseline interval 14.1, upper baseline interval 14.4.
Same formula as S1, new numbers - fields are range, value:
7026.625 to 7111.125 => 14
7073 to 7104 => 13.8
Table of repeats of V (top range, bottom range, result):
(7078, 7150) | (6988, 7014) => 0.95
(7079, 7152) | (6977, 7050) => 0.94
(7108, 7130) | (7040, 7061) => 0.93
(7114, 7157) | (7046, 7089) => 0.91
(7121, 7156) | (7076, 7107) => 0.93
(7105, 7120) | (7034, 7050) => 0.93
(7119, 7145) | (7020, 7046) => 0.90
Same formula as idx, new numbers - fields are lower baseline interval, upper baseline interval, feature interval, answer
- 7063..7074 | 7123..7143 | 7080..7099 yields 0.47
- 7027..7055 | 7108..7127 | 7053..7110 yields -0.07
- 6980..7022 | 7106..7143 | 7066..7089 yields -1.79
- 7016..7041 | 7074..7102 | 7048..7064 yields 0.21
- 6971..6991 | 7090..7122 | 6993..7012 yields -0.68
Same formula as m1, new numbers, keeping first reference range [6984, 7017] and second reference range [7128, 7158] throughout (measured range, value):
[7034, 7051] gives -0.069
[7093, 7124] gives -0.042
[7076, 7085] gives -0.070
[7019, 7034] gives -0.027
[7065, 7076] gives -0.114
